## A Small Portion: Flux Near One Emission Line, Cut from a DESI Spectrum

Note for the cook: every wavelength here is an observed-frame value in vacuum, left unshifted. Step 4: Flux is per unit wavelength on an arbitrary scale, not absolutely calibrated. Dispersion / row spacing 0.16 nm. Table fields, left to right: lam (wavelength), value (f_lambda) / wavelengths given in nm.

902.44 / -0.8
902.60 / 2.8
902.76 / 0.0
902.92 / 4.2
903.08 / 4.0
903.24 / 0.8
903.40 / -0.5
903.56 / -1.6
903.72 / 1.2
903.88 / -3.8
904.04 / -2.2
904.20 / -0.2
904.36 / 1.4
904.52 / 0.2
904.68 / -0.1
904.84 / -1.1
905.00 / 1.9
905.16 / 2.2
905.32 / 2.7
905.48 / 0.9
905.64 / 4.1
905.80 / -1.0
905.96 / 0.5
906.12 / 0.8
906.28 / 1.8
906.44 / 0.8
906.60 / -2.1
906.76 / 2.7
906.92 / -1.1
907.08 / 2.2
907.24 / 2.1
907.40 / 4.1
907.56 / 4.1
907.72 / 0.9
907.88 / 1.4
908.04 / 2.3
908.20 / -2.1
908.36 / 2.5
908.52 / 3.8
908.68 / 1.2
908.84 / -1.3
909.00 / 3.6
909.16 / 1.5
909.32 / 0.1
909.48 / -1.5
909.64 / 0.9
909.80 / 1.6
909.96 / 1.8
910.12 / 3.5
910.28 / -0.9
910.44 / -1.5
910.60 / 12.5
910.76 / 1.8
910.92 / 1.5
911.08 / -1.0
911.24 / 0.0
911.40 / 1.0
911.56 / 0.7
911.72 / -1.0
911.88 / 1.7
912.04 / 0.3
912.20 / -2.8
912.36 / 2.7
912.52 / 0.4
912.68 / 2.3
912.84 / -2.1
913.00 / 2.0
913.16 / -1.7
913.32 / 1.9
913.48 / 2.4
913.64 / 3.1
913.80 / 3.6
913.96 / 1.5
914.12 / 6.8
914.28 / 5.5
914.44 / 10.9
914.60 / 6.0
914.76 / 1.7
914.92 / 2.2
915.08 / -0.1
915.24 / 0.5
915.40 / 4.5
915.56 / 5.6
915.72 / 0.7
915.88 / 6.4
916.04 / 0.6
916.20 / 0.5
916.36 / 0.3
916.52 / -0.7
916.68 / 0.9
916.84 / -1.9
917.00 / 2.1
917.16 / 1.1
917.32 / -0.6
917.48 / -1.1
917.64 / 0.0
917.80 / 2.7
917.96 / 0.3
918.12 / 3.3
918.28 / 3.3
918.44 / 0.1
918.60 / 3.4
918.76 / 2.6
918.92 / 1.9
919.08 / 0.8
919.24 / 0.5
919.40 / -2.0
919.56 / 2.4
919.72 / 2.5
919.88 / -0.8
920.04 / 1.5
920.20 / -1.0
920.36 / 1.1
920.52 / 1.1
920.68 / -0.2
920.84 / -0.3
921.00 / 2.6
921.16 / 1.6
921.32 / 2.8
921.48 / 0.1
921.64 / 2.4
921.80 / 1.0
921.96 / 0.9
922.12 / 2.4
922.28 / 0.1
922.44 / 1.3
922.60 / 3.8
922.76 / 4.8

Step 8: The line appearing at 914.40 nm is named Hbeta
